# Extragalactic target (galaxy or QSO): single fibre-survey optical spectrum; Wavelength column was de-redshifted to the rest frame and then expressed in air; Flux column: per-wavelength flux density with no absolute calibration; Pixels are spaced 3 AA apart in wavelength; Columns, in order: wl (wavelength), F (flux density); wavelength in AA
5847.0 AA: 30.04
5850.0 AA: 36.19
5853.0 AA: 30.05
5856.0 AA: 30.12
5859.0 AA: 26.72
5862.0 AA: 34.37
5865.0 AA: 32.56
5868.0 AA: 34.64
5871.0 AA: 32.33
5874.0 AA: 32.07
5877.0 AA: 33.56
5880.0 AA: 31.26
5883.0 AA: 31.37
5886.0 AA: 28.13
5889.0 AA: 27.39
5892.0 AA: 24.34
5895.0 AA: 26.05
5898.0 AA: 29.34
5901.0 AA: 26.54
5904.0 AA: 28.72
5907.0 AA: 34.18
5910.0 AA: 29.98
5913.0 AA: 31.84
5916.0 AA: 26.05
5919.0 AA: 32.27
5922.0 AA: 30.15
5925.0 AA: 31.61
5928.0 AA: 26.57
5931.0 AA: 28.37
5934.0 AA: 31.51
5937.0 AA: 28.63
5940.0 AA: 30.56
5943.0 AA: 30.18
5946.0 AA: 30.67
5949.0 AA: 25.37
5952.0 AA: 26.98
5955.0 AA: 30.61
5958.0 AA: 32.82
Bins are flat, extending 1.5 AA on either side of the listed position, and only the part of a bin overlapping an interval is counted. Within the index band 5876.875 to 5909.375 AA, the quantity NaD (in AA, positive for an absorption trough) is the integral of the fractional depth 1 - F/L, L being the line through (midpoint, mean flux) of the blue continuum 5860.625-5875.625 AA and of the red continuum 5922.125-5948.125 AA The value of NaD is 2.92 AA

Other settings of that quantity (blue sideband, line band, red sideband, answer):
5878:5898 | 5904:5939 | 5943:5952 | -2.2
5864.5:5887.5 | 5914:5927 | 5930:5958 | 0.1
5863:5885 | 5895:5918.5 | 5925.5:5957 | 1.1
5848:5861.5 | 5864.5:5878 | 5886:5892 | -1.9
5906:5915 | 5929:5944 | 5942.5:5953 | -0.3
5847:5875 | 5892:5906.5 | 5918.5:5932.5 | 1.3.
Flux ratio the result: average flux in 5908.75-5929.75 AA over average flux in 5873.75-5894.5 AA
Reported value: 1.01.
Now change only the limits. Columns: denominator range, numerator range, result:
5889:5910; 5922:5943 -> 1.05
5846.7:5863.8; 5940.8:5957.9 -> 0.93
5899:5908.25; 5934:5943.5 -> 1.01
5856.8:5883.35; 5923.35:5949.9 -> 0.92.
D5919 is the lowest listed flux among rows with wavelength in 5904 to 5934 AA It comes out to 26.05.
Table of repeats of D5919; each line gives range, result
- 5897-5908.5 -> 26.54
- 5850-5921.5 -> 24.34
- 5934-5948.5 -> 28.63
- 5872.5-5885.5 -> 31.26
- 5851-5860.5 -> 26.72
